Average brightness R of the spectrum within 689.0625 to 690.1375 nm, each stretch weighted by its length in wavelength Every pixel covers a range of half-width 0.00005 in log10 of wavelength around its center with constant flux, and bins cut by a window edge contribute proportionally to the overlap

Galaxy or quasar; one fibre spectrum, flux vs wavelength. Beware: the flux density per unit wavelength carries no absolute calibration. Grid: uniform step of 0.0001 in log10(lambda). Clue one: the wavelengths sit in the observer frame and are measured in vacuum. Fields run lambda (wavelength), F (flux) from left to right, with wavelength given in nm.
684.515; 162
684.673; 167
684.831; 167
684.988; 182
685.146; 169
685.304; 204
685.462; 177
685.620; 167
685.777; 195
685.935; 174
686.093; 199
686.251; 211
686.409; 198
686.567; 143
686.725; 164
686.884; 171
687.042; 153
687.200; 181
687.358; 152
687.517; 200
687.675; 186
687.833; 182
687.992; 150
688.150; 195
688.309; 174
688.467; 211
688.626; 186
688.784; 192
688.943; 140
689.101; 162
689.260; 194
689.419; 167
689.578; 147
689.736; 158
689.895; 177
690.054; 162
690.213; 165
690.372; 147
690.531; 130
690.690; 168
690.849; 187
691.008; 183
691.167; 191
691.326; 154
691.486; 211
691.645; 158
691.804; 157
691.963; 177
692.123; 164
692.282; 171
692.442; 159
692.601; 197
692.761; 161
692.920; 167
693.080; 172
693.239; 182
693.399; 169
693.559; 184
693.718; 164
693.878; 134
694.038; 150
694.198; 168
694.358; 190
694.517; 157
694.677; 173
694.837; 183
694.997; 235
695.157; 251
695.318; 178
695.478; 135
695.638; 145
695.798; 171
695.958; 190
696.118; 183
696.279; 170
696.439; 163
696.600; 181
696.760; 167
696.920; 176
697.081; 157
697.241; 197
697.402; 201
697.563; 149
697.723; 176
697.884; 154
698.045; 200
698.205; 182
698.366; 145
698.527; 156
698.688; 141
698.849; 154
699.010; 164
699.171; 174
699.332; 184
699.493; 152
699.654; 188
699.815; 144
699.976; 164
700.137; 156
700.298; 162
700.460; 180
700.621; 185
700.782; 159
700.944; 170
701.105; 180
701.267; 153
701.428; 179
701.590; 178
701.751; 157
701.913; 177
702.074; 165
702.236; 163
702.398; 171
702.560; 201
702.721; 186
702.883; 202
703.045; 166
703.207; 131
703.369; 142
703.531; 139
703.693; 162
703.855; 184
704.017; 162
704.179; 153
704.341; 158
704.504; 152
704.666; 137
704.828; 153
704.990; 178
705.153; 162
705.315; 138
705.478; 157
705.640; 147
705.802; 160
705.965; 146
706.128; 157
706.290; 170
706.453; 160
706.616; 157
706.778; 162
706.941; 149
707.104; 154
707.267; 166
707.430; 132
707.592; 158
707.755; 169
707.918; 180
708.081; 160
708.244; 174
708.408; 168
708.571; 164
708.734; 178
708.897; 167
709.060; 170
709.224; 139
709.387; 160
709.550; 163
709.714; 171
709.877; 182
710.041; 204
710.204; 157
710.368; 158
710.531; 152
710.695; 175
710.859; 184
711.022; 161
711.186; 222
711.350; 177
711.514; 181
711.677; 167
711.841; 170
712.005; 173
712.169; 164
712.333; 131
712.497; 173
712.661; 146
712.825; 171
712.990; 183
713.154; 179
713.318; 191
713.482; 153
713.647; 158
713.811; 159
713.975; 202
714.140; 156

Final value 167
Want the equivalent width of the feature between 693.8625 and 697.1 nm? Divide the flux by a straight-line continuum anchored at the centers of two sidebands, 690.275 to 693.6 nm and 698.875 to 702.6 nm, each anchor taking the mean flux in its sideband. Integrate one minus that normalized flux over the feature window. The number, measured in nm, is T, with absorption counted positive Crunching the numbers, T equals -0.10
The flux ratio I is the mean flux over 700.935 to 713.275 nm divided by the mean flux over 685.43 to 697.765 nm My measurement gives 0.9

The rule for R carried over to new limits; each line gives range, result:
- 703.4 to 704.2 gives 159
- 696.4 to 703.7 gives 168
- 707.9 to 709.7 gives 165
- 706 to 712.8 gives 166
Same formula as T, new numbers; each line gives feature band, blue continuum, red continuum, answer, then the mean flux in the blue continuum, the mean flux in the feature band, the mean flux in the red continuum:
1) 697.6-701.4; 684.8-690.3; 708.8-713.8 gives 0.14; 176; 166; 169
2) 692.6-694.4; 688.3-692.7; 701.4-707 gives 0.01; 171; 168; 162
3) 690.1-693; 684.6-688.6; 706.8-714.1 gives 0.12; 179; 169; 168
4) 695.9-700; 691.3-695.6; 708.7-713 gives 0.08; 174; 170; 169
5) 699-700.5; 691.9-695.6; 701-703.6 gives 0.03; 174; 167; 168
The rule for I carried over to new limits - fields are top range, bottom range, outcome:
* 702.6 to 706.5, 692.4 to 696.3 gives 0.91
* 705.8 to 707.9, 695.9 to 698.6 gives 0.91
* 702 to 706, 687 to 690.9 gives 0.94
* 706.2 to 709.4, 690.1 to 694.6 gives 0.96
